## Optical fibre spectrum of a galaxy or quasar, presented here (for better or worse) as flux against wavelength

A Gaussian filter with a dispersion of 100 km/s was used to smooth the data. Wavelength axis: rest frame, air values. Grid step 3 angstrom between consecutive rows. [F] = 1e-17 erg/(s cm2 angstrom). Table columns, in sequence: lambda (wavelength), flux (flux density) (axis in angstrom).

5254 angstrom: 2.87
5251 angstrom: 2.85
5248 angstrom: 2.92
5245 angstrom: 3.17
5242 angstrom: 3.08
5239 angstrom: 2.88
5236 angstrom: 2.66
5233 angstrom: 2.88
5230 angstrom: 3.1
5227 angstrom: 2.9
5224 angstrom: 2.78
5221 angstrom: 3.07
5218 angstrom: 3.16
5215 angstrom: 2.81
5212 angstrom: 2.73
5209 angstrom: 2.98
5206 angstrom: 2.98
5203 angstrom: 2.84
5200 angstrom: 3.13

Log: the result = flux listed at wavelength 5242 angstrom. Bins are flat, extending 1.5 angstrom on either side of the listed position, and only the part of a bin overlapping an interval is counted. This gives 3.08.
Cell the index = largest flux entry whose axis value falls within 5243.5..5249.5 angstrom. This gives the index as 3.17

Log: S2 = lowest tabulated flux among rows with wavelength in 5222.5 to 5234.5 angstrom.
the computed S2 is 2.78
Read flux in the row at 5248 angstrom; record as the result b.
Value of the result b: 2.92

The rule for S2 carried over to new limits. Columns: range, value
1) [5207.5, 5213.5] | 2.73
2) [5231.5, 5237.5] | 2.66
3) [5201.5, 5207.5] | 2.84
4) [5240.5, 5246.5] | 3.08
